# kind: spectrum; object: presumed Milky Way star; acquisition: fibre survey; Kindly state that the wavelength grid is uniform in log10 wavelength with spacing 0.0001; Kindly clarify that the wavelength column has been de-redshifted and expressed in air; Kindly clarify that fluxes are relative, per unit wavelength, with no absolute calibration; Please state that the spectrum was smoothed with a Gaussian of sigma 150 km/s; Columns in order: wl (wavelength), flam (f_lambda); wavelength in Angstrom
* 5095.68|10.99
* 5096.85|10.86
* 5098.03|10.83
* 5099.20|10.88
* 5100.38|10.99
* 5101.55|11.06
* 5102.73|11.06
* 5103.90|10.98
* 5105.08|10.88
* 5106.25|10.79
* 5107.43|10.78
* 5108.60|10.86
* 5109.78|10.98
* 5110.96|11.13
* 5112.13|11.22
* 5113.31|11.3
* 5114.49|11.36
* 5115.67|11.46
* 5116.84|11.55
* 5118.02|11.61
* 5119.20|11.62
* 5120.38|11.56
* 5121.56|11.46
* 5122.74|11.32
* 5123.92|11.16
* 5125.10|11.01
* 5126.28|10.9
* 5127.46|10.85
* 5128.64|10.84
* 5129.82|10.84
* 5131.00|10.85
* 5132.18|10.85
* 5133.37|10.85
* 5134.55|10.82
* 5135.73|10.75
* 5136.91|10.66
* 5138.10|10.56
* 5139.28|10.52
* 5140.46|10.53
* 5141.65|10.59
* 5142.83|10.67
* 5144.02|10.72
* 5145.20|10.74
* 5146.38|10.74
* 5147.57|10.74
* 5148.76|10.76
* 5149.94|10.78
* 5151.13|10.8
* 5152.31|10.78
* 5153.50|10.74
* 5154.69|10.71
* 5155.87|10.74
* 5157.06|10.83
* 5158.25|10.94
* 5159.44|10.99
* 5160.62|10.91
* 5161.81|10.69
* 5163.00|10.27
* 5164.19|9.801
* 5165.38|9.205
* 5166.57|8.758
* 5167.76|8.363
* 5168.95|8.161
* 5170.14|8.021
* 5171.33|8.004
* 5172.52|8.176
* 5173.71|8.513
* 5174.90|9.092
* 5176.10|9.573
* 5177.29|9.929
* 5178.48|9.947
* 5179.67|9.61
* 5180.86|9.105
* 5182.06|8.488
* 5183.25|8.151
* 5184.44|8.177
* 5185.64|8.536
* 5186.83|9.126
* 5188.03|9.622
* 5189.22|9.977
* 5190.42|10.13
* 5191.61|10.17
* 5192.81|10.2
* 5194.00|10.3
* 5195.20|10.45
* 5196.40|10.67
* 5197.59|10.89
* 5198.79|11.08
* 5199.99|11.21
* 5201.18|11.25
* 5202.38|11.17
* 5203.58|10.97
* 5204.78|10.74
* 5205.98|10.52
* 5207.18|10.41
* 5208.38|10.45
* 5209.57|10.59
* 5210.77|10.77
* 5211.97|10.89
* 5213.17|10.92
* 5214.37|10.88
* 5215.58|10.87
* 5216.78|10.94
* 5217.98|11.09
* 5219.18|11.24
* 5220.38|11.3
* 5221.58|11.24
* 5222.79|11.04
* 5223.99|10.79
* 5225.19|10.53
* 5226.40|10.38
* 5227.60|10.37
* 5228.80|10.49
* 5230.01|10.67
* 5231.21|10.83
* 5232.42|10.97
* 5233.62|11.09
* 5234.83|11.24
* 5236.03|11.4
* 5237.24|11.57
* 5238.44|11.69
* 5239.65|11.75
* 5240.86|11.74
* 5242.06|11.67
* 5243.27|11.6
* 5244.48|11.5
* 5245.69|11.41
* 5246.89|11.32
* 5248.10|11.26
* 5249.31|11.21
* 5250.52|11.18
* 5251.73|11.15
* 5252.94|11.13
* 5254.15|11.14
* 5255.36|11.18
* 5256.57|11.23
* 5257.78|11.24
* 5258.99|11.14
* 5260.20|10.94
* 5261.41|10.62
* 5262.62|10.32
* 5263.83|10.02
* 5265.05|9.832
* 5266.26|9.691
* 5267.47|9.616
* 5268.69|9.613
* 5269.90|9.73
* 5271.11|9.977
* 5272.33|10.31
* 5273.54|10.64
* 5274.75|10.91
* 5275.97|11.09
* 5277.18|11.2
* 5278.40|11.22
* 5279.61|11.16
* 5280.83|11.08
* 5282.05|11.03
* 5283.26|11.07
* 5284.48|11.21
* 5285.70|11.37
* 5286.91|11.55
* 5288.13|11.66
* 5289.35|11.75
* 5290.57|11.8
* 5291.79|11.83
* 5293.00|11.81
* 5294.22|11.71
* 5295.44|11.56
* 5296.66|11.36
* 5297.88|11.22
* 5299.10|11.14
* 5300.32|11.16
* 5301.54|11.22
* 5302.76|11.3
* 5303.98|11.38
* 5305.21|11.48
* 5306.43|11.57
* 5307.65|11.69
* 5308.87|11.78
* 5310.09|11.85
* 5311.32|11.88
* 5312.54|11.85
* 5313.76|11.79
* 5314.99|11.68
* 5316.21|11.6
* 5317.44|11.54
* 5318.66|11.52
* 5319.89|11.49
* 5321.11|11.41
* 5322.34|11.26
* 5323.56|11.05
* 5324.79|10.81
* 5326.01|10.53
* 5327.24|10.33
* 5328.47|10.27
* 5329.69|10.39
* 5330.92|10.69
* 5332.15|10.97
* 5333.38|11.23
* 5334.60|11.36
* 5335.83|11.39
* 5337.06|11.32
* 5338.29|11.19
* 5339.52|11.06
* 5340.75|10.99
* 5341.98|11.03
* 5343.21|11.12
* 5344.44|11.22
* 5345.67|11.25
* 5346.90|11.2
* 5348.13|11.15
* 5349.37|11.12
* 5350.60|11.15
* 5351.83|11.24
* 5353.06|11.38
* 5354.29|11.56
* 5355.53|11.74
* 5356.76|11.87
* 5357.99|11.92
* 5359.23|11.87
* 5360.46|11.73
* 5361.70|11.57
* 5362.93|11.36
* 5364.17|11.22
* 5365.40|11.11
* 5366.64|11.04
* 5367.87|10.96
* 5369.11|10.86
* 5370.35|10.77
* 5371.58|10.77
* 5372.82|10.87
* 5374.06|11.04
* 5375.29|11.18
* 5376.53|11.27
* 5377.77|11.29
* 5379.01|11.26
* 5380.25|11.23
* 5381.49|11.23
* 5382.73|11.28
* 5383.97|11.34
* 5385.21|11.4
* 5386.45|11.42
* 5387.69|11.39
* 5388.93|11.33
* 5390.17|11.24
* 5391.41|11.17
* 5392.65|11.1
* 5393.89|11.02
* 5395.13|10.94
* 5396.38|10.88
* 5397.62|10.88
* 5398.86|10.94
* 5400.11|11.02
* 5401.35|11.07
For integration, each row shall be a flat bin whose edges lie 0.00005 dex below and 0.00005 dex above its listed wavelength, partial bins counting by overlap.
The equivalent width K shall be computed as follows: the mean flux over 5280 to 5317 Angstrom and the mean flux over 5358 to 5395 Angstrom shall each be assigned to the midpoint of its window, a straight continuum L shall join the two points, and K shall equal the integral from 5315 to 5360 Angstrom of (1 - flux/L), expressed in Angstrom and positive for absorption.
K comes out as 0.62 Angstrom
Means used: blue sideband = 11.5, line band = 11.2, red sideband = 11.2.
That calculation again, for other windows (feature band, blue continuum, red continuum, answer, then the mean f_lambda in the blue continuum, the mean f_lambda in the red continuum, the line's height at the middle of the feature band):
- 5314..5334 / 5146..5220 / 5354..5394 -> -0.2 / 10.1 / 11.3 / 11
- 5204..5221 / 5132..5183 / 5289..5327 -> -0.4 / 10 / 11.5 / 10.6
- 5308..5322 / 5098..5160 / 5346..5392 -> -0.6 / 10.9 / 11.3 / 11.2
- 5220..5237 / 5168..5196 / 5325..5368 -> -2.0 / 9.19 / 11.2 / 9.76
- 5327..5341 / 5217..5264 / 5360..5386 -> 0.3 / 11.1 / 11.2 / 11.2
